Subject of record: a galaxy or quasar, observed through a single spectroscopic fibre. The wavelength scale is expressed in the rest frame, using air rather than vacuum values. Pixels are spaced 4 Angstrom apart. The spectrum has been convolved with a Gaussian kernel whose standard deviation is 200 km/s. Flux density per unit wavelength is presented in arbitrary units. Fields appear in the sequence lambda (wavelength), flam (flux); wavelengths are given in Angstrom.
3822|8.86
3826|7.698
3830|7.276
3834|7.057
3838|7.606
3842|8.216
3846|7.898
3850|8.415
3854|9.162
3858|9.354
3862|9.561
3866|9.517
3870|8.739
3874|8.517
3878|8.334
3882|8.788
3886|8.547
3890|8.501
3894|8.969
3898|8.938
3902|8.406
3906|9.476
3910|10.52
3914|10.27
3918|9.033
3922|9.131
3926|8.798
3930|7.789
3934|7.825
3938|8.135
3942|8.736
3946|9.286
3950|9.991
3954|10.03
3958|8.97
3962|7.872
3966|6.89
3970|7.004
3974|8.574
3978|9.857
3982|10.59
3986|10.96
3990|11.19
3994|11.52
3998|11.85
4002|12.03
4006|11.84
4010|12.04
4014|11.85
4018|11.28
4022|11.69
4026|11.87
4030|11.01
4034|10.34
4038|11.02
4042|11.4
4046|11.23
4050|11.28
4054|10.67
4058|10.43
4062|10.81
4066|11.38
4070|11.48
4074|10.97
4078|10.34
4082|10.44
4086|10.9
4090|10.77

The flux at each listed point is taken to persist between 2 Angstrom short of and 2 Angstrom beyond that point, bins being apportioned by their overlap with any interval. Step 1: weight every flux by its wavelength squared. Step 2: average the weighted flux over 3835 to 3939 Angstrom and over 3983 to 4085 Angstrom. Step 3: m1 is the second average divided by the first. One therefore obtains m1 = 1.38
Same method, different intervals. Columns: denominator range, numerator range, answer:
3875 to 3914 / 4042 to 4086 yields 1.32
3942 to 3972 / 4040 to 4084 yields 1.34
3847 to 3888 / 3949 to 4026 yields 1.24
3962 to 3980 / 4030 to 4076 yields 1.42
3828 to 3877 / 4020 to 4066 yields 1.44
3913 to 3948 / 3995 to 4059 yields 1.37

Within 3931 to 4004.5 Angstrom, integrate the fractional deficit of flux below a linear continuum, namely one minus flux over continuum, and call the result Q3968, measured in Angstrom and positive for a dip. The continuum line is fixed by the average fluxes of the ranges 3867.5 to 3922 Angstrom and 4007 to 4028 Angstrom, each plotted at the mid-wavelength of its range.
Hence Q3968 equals 8.0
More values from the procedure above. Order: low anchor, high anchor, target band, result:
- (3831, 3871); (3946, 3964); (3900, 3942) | 0.3 Angstrom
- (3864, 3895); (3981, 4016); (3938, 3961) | 2.6 Angstrom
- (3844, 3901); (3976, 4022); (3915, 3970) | 8.5 Angstrom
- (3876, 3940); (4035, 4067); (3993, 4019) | -3.7 Angstrom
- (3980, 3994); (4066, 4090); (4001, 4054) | -2.3 Angstrom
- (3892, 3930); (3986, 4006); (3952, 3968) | 3.2 Angstrom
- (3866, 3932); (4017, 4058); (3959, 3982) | 4.1 Angstrom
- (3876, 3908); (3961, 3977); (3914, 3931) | -1.2 Angstrom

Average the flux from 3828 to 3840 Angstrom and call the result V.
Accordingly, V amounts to 7.31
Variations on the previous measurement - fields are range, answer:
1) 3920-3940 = 8.34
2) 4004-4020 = 11.8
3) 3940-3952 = 9.34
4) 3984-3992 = 11.1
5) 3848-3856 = 8.79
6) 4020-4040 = 11.2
